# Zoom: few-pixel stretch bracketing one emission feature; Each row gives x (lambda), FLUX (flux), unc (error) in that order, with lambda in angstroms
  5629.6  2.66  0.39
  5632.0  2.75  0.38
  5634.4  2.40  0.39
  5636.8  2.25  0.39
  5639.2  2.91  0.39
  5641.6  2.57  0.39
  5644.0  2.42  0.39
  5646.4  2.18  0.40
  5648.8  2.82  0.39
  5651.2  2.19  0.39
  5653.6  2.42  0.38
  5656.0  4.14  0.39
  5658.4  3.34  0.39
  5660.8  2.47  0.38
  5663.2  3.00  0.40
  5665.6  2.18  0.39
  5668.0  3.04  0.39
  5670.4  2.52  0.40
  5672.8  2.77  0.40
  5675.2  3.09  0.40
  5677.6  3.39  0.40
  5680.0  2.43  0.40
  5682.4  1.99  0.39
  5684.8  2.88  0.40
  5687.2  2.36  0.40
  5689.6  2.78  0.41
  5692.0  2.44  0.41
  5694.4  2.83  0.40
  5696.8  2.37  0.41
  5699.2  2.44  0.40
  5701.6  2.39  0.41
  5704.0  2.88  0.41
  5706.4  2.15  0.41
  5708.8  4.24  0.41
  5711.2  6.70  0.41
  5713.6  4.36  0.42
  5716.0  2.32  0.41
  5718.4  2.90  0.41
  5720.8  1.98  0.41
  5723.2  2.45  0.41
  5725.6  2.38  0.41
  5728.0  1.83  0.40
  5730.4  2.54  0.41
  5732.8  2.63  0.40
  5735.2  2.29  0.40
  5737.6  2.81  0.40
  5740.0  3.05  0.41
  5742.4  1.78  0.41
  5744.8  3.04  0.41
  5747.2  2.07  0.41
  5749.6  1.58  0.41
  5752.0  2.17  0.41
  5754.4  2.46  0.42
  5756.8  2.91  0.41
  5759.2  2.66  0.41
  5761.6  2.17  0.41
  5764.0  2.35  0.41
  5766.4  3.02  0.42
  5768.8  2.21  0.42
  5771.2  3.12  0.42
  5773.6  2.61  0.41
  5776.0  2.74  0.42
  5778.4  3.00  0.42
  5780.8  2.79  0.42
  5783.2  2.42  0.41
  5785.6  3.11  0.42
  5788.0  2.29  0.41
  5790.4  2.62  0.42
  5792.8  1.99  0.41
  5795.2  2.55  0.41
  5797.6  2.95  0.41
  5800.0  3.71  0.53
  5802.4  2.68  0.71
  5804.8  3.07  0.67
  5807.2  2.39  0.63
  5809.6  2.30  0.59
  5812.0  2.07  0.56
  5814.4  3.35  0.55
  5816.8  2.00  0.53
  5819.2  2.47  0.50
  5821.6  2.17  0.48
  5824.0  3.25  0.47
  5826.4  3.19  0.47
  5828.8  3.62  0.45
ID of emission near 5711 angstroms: [O III] 5007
